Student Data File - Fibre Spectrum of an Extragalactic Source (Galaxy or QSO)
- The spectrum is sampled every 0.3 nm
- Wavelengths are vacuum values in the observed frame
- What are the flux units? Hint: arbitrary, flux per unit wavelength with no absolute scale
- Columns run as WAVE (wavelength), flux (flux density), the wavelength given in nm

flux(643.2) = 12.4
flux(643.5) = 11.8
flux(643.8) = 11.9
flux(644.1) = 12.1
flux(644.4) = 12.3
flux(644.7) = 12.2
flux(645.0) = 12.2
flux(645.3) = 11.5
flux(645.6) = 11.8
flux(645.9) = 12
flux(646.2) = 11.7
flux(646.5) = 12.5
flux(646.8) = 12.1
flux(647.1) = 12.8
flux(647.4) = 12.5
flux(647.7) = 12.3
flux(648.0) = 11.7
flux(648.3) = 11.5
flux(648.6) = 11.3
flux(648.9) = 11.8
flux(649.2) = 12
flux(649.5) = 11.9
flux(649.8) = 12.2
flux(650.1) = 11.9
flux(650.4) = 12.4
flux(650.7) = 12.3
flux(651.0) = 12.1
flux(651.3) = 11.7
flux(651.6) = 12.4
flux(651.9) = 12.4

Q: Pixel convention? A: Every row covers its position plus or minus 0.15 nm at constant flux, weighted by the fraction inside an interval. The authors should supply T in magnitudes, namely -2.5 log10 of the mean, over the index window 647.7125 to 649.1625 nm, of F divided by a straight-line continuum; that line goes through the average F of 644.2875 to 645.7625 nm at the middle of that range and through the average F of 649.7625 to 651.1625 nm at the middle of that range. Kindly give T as 0.039 mag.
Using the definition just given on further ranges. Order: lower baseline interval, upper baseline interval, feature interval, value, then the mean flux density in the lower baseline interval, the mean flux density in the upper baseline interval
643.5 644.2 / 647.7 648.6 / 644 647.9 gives -0.031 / 12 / 11.7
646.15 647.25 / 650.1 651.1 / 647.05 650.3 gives 0.027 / 12.3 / 12.2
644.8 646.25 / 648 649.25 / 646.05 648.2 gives -0.043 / 11.9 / 11.6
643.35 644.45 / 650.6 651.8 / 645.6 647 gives -0.003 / 12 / 12.1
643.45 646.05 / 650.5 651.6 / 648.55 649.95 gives 0.017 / 12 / 12.1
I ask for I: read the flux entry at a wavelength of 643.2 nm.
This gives 12.4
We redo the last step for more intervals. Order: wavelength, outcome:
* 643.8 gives 11.9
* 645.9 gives 12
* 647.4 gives 12.5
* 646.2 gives 11.7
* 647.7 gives 12.3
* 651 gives 12.1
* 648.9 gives 11.8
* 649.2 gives 12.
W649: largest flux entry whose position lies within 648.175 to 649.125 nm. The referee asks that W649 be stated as 11.8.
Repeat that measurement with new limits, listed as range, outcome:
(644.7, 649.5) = 12.8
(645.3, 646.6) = 12.5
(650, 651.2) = 12.4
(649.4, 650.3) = 12.2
